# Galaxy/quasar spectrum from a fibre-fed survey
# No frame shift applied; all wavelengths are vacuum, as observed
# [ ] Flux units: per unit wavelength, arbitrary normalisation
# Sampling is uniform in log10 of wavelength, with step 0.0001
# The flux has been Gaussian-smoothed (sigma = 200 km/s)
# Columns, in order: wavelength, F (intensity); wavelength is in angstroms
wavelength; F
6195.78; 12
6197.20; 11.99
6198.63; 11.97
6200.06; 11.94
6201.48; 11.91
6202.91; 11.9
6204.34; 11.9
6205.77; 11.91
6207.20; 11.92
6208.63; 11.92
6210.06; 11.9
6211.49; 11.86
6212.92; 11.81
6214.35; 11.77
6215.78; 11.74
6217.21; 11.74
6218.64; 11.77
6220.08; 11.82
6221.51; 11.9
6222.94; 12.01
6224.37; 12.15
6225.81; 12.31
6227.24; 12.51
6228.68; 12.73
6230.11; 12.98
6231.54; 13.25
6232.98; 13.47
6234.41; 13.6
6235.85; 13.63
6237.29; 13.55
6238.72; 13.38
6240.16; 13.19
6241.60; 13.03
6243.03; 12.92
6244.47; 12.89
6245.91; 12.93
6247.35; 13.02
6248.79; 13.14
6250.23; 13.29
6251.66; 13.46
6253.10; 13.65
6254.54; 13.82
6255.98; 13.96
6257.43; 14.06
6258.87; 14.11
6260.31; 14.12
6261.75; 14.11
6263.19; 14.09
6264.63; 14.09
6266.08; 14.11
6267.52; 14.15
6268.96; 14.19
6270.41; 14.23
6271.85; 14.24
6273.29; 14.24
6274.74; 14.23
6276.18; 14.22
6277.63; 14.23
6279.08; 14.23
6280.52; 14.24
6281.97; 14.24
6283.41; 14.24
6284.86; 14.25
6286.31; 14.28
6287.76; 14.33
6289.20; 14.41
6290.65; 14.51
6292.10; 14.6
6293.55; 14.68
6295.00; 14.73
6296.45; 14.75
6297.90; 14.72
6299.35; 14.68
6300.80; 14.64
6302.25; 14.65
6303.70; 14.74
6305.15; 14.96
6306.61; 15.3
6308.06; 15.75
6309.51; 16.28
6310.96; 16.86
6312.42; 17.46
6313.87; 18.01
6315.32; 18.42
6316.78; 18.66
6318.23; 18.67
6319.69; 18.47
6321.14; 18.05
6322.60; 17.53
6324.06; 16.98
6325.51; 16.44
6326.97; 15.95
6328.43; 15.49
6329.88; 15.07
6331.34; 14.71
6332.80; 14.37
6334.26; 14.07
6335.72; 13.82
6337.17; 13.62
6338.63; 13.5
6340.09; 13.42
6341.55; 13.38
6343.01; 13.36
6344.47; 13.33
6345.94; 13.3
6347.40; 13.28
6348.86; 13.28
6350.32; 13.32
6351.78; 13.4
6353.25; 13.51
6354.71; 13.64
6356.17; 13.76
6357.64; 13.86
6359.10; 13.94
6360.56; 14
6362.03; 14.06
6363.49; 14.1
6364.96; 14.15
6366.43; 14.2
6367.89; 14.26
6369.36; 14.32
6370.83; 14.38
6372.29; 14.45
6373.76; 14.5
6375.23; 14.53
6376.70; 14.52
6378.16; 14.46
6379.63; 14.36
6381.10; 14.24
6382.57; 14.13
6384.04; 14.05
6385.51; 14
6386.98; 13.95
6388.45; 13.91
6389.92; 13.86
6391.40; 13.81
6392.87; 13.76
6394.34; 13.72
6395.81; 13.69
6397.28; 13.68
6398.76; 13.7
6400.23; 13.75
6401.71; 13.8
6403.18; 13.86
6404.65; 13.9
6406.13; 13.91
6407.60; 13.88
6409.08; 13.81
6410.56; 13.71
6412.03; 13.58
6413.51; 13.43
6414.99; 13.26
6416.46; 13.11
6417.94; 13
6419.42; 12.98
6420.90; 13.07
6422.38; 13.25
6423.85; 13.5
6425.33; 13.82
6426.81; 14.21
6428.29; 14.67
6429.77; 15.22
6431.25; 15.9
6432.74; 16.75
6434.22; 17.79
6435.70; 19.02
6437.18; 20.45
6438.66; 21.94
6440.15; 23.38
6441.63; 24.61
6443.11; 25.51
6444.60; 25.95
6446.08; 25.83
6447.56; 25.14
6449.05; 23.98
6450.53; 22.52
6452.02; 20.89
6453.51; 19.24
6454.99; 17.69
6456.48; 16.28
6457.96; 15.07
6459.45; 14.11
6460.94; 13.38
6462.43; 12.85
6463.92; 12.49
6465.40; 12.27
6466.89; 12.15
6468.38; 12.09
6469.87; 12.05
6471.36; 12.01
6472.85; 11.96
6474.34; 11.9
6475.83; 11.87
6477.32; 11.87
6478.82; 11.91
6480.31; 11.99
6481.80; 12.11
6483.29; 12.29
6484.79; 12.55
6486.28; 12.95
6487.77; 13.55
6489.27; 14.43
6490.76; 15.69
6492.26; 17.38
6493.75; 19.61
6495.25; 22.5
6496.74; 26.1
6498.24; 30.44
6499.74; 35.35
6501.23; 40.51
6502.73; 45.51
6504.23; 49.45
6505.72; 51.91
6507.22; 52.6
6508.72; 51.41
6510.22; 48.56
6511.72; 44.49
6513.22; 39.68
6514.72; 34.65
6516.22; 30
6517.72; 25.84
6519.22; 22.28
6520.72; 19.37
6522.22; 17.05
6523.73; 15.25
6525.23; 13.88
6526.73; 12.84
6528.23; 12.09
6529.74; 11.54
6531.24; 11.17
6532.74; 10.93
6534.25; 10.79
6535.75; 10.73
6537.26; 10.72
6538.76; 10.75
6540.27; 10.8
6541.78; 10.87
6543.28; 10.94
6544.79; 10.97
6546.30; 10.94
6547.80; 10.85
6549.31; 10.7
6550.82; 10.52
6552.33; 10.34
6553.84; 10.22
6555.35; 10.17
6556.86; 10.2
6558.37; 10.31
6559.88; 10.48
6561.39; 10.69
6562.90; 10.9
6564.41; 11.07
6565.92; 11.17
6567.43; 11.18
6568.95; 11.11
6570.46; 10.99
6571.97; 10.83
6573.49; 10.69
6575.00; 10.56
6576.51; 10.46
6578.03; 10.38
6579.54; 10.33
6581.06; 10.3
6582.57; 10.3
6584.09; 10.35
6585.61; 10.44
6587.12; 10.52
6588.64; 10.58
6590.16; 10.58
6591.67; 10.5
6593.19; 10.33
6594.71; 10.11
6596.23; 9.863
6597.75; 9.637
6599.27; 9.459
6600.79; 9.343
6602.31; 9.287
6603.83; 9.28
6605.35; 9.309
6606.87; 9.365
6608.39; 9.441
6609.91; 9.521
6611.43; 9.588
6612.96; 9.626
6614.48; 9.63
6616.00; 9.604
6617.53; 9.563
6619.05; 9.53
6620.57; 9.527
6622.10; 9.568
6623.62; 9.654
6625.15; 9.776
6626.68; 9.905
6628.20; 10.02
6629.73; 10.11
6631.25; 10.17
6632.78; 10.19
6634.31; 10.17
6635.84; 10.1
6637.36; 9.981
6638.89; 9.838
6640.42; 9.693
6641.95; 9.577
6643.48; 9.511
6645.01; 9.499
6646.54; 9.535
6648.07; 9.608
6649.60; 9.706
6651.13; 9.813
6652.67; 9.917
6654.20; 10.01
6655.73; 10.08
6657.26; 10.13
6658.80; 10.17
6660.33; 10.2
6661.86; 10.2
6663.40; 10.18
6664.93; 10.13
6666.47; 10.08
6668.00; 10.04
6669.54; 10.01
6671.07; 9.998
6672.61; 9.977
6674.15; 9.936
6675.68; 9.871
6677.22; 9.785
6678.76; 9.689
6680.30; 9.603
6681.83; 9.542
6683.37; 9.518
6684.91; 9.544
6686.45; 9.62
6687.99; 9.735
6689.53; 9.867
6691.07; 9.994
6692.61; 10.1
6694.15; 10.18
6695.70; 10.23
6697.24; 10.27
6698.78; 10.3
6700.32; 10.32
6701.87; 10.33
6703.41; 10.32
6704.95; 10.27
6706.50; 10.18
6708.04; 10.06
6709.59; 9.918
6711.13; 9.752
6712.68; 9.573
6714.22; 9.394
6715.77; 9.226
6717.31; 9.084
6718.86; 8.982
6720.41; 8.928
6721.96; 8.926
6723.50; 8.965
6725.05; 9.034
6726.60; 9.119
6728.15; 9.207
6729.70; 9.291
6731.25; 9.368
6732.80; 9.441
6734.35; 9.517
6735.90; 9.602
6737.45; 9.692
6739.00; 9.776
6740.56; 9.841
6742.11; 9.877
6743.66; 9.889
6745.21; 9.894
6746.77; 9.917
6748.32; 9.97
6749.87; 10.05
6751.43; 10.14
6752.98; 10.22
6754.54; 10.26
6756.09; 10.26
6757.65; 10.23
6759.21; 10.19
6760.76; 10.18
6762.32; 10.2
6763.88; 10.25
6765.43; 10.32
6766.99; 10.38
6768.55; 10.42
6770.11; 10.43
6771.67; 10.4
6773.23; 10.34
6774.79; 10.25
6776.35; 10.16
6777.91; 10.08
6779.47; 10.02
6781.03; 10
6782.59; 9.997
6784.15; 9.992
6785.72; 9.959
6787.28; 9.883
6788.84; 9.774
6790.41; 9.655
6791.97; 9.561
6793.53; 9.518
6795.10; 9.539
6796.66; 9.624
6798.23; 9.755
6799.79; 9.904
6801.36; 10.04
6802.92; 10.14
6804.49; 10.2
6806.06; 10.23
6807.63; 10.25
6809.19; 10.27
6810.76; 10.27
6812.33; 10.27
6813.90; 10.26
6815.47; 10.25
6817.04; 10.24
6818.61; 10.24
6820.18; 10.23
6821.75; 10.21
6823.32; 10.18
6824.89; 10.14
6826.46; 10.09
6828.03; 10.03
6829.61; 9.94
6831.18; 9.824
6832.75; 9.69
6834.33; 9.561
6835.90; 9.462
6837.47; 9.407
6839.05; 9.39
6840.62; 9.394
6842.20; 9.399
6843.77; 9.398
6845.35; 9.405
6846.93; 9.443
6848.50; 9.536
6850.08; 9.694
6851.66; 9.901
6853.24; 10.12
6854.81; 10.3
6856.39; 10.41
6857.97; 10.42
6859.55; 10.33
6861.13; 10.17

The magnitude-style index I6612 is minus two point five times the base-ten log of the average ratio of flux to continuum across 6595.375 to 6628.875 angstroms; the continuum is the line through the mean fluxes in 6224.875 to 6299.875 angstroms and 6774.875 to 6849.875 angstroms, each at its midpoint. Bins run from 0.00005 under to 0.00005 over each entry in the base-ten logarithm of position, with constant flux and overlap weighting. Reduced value 0.183 mag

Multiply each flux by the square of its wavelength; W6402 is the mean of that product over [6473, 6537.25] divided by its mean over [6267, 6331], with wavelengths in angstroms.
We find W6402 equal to 1.61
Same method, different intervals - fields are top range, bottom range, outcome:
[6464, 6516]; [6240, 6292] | 1.89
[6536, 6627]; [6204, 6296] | 0.85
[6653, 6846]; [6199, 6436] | 0.80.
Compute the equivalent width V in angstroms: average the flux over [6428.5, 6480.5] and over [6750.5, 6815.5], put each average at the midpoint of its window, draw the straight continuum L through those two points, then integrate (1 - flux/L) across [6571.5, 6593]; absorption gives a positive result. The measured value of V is 5.83 angstroms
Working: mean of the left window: 17.1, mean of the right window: 10.1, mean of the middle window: 10.5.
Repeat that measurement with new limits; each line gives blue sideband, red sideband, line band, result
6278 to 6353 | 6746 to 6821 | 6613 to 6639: 4.3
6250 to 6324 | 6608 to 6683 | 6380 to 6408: -0.8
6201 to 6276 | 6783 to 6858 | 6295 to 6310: -2.8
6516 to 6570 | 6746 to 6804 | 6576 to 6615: 6.7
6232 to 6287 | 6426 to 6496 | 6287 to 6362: -1.7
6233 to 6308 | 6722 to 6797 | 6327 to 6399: -3.8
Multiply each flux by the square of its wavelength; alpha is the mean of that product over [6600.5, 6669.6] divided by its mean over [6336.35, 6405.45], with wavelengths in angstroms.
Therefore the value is 0.77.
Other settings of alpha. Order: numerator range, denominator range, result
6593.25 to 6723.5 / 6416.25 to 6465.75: 0.59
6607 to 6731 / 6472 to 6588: 0.58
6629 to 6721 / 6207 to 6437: 0.78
